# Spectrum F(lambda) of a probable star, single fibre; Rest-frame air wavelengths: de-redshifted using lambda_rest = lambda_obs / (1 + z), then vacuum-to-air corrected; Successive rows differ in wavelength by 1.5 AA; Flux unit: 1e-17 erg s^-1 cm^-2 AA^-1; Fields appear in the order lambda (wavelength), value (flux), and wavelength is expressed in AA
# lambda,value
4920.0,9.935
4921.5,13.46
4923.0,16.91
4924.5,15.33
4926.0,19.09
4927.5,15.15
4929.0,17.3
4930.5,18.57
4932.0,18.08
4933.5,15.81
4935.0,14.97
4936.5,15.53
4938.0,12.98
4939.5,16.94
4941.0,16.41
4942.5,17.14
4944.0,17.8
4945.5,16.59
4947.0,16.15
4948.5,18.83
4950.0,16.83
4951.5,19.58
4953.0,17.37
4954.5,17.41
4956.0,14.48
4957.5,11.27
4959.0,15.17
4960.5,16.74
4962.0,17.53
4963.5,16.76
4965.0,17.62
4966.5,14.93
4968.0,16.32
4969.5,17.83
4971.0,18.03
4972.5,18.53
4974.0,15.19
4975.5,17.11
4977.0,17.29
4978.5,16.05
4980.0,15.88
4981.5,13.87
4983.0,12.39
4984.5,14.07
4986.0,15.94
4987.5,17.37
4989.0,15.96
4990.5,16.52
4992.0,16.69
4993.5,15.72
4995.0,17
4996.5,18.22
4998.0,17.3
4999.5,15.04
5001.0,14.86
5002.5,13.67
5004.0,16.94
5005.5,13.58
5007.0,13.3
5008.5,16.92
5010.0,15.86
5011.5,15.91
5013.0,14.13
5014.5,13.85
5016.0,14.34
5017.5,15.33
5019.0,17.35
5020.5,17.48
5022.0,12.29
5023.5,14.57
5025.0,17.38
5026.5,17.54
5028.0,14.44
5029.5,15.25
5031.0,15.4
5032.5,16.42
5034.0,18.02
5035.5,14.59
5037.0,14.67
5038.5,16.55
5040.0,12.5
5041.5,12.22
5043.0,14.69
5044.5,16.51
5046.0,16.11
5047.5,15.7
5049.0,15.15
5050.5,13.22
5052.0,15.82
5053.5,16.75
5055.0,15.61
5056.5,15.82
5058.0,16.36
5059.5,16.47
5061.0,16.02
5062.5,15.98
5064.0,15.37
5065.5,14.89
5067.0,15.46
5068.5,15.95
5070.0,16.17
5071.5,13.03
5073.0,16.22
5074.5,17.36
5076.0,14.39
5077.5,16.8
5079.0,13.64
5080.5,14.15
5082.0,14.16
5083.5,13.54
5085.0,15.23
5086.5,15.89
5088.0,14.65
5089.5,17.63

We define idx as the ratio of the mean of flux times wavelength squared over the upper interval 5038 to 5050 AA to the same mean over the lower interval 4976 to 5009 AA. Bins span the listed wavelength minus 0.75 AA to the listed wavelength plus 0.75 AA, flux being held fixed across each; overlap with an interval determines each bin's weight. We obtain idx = 0.97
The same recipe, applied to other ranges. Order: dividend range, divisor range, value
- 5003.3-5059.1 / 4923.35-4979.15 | 0.96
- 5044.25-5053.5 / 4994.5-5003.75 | 0.98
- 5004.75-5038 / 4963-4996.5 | 0.96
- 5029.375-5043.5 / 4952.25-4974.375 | 0.95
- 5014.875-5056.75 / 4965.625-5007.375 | 0.99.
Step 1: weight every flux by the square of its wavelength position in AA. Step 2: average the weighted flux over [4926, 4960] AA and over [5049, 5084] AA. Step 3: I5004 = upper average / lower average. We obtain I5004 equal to 0.98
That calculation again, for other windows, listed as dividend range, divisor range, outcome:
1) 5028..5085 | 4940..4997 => 0.97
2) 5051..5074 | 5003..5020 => 1.05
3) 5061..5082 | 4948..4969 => 0.97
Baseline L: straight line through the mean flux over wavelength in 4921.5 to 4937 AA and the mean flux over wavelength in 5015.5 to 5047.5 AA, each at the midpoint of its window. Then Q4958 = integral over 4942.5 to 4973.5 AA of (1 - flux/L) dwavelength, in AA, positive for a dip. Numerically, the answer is -1.1 AA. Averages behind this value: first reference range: 16.5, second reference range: 15.4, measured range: 16.8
